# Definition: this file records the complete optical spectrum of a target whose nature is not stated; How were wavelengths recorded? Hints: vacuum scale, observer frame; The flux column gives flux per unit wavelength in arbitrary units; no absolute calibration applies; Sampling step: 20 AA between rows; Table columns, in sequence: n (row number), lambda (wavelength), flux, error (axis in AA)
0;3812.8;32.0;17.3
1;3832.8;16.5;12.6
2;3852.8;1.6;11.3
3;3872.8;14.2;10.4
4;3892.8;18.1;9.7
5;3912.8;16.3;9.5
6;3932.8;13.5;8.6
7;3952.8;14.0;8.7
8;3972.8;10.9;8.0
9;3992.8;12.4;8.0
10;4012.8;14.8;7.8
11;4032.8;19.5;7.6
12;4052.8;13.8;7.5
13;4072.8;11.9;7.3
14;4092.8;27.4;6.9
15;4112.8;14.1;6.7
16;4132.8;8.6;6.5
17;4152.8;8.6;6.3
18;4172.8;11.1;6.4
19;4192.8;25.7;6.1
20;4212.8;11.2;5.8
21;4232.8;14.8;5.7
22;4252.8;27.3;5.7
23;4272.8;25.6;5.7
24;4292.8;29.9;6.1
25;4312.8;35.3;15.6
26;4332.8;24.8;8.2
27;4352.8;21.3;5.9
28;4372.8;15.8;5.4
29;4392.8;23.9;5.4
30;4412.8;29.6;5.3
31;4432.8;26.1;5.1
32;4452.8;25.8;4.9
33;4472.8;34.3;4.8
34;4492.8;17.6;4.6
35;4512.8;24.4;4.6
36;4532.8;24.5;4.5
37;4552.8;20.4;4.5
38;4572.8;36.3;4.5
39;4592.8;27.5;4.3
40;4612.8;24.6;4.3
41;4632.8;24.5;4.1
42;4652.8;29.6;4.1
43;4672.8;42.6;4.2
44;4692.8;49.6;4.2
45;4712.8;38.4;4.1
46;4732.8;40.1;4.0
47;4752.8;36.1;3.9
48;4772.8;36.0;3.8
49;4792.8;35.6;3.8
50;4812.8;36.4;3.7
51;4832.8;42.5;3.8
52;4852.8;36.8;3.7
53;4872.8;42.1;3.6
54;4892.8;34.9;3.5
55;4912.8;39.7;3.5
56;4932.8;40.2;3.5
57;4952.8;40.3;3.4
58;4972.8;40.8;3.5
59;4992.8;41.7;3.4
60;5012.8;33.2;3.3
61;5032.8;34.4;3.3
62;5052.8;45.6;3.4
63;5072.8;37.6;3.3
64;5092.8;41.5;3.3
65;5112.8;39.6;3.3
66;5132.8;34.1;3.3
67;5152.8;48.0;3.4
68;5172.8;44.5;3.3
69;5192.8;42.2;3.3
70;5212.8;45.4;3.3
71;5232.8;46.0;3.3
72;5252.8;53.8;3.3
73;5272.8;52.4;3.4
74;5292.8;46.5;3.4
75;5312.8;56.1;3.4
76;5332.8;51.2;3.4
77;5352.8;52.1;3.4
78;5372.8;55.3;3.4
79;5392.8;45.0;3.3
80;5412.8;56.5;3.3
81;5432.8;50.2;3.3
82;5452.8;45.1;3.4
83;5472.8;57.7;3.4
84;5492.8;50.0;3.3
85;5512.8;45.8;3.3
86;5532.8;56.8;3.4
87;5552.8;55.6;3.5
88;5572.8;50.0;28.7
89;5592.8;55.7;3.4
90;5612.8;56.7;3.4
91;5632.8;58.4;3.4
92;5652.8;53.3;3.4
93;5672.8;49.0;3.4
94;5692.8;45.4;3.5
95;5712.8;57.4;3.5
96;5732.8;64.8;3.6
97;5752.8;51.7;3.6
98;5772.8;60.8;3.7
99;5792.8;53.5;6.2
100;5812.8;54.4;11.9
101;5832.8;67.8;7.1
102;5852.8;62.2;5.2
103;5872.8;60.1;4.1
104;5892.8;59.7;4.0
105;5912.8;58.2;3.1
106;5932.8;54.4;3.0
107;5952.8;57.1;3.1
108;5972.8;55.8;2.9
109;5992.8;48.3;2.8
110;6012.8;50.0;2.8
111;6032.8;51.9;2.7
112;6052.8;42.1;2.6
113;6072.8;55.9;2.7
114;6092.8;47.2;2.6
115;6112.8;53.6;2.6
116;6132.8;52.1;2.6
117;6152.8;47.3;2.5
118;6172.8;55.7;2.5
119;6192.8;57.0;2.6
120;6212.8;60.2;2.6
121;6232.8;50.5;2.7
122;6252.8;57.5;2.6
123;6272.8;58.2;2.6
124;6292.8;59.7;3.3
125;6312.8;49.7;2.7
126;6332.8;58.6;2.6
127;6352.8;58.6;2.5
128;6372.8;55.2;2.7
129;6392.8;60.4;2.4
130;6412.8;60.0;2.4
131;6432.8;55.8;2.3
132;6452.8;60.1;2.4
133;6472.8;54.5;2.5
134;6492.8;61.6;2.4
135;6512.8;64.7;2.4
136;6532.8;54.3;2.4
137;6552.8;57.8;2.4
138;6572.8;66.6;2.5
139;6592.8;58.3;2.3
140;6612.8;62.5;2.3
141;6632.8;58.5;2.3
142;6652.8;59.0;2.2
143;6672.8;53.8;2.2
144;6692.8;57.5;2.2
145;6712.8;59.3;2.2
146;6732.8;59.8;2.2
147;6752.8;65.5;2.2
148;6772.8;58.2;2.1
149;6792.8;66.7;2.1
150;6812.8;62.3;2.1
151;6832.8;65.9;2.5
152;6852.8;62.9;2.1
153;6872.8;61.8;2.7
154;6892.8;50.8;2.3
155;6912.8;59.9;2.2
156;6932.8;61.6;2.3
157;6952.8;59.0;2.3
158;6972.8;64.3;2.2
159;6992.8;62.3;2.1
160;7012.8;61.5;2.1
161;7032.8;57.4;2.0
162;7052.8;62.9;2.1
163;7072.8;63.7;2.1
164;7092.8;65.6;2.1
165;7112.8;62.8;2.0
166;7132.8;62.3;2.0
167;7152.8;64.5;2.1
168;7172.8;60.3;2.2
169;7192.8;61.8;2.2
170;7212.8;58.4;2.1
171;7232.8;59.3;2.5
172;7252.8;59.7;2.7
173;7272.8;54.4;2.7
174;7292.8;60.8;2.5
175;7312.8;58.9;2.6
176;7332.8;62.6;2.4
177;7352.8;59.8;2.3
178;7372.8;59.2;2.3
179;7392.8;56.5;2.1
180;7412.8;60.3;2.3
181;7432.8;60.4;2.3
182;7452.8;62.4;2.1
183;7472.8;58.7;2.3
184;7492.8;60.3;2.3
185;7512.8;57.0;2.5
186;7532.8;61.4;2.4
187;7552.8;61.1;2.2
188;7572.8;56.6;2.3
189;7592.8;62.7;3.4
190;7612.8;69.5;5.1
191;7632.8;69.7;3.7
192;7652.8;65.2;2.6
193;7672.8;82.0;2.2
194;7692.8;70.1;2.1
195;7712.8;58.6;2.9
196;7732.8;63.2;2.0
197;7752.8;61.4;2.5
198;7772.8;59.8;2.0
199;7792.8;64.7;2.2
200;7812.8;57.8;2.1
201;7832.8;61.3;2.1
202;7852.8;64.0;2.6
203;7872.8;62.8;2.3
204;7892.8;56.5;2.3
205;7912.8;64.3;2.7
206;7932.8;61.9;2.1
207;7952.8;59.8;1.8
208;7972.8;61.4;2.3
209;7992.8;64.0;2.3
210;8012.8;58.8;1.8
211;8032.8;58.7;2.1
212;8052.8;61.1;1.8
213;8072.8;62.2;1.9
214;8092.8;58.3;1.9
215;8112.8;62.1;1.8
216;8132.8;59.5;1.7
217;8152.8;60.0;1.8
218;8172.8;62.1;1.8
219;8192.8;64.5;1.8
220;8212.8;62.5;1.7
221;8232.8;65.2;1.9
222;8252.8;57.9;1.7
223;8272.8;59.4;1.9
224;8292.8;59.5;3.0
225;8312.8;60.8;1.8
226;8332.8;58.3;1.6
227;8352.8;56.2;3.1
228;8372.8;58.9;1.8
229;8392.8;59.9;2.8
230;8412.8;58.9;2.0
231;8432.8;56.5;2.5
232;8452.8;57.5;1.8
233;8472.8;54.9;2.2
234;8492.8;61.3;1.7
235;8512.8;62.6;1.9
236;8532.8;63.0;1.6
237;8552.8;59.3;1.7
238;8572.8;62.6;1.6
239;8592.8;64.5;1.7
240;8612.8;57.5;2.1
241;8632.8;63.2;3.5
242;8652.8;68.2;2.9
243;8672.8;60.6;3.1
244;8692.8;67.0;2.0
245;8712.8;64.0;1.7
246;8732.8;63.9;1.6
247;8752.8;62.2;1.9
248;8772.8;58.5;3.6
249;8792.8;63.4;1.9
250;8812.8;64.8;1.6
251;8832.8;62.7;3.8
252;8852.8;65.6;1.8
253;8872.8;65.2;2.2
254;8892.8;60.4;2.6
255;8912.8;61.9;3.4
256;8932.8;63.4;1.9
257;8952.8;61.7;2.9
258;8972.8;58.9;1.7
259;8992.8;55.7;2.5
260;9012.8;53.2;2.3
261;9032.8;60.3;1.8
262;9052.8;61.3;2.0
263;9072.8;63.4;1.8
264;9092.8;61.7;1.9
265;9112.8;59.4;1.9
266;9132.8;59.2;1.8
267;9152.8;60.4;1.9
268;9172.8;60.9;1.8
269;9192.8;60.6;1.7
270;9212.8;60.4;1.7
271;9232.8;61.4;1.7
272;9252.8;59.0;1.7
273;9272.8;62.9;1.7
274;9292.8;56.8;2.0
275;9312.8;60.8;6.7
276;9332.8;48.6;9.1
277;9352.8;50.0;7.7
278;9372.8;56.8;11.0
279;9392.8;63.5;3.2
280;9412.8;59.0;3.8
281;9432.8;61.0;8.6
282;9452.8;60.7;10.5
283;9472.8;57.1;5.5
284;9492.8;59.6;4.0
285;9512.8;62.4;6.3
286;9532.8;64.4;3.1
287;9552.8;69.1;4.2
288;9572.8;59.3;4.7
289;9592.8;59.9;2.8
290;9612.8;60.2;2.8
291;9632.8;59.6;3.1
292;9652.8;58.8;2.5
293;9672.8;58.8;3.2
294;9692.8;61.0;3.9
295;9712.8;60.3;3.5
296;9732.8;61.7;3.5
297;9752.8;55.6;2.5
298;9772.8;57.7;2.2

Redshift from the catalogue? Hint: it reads 0.169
